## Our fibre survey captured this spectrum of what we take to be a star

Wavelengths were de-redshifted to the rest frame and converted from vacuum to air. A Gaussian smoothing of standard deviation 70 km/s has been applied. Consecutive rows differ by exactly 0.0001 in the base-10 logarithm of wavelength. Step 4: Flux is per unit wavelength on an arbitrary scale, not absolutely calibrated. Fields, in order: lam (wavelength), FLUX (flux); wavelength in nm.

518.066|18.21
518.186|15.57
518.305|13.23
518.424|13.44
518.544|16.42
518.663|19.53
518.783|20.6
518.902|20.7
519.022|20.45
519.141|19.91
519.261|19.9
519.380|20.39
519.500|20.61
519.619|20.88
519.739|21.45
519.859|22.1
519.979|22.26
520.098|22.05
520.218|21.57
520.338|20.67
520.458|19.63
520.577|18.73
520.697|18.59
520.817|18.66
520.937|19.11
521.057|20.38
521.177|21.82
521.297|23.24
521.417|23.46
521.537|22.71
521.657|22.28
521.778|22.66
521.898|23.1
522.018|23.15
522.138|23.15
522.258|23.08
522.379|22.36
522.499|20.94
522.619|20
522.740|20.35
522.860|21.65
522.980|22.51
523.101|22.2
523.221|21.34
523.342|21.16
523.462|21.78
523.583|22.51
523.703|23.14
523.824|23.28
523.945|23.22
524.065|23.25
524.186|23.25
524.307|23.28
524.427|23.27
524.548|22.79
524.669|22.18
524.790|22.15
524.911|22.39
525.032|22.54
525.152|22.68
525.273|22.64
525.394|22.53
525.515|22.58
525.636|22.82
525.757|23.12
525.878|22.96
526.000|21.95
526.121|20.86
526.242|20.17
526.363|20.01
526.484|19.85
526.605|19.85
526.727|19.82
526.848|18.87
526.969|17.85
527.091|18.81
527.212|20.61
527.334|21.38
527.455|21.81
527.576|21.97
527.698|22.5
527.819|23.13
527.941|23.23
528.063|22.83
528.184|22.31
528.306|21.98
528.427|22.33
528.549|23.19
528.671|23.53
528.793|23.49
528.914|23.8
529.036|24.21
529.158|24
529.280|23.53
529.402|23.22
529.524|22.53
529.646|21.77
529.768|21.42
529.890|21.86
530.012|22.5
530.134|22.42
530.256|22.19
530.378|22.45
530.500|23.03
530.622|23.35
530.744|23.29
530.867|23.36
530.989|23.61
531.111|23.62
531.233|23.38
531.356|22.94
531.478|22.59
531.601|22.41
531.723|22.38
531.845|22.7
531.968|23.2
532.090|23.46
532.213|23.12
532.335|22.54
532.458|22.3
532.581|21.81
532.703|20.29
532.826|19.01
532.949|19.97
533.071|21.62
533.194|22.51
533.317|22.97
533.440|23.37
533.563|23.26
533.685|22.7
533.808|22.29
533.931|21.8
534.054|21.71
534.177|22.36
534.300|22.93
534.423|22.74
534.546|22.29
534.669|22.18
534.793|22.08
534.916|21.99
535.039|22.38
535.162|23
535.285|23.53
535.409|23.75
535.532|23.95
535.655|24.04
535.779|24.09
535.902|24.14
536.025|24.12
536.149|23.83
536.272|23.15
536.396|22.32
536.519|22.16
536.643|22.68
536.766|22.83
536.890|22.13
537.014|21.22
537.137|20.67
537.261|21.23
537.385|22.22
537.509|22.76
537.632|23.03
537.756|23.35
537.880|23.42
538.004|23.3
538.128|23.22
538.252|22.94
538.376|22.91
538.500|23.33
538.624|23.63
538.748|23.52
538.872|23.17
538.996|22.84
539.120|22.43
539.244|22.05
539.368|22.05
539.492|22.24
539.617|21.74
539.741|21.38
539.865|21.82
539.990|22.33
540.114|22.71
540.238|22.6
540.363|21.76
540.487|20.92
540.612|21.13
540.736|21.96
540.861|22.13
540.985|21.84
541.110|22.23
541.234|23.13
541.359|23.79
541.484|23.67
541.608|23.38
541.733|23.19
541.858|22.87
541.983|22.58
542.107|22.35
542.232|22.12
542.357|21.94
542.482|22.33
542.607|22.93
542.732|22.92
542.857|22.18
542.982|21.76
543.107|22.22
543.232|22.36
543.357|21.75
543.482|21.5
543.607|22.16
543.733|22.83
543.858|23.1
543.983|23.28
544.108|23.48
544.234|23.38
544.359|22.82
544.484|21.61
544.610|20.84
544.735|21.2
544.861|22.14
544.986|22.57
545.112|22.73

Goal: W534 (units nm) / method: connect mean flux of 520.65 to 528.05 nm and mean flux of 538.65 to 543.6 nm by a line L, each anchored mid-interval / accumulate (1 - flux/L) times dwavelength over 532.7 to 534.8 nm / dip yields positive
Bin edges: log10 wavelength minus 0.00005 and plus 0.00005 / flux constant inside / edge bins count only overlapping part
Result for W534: 0.01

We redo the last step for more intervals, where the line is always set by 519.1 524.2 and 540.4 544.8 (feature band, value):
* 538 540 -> -0.034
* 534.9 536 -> -0.069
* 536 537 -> -0.028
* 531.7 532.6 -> -0.031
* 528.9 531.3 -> -0.115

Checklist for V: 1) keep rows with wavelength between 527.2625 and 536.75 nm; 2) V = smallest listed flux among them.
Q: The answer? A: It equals 19.01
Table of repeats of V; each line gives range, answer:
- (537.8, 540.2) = 21.38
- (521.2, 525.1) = 20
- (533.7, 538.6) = 20.67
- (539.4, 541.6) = 20.92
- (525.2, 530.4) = 17.85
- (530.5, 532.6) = 21.81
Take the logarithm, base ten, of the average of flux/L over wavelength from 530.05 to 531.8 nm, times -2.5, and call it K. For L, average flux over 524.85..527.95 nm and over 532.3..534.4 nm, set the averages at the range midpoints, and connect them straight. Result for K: -0.06 mag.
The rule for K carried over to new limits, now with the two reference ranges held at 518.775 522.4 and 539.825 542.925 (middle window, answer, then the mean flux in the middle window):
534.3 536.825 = -0.05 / 23.1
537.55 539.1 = -0.04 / 23.2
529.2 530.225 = -0.03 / 22.4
